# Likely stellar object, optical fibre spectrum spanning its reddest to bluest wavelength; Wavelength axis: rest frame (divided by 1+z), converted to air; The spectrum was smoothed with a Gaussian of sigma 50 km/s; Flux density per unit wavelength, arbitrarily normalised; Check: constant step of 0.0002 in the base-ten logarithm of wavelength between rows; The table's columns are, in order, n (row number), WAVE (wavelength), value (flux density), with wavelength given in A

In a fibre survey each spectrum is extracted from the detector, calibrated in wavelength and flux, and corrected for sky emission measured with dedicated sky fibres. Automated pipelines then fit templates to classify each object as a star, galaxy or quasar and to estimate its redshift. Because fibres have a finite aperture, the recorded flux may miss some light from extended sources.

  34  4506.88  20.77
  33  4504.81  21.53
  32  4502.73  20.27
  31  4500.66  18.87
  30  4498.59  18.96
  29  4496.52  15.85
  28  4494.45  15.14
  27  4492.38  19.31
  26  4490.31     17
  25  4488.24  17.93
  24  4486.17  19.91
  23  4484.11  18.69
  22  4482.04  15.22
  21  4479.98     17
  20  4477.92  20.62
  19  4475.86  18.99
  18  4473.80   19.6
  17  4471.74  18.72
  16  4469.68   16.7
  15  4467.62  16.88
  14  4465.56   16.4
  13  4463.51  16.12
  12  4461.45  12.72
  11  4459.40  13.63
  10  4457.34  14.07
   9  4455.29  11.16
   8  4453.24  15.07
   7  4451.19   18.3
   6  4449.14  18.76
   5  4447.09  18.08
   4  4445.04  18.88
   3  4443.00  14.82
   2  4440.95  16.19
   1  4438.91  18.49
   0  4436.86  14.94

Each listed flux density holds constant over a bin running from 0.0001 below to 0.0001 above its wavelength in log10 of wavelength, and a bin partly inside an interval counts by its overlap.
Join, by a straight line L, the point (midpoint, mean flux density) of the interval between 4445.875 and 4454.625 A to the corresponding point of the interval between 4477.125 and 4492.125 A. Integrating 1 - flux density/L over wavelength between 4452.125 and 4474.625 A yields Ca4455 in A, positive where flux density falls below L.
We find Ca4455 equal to 2.7 A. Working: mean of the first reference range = 17.3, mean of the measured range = 15.5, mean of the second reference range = 18.1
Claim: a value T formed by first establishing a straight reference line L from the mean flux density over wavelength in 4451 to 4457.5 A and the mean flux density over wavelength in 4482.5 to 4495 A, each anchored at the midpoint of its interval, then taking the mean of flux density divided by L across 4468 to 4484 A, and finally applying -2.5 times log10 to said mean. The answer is -0.10 mag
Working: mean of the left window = 14.3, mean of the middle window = 18.1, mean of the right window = 18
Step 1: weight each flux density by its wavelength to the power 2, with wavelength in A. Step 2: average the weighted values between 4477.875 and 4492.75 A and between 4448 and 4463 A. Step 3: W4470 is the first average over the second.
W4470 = 1.23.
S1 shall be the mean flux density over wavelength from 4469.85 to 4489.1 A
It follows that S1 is 18.4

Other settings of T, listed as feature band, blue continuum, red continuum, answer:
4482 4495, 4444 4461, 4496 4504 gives 0.011 mag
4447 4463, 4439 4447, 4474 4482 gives 0.162 mag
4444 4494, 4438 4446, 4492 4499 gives -0.001 mag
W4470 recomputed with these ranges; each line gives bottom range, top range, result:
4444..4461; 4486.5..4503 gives 1.15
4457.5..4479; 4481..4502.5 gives 1.06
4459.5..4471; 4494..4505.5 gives 1.20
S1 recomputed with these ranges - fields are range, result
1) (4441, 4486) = 16.7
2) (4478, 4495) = 17.8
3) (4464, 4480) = 18.1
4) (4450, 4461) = 14.4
